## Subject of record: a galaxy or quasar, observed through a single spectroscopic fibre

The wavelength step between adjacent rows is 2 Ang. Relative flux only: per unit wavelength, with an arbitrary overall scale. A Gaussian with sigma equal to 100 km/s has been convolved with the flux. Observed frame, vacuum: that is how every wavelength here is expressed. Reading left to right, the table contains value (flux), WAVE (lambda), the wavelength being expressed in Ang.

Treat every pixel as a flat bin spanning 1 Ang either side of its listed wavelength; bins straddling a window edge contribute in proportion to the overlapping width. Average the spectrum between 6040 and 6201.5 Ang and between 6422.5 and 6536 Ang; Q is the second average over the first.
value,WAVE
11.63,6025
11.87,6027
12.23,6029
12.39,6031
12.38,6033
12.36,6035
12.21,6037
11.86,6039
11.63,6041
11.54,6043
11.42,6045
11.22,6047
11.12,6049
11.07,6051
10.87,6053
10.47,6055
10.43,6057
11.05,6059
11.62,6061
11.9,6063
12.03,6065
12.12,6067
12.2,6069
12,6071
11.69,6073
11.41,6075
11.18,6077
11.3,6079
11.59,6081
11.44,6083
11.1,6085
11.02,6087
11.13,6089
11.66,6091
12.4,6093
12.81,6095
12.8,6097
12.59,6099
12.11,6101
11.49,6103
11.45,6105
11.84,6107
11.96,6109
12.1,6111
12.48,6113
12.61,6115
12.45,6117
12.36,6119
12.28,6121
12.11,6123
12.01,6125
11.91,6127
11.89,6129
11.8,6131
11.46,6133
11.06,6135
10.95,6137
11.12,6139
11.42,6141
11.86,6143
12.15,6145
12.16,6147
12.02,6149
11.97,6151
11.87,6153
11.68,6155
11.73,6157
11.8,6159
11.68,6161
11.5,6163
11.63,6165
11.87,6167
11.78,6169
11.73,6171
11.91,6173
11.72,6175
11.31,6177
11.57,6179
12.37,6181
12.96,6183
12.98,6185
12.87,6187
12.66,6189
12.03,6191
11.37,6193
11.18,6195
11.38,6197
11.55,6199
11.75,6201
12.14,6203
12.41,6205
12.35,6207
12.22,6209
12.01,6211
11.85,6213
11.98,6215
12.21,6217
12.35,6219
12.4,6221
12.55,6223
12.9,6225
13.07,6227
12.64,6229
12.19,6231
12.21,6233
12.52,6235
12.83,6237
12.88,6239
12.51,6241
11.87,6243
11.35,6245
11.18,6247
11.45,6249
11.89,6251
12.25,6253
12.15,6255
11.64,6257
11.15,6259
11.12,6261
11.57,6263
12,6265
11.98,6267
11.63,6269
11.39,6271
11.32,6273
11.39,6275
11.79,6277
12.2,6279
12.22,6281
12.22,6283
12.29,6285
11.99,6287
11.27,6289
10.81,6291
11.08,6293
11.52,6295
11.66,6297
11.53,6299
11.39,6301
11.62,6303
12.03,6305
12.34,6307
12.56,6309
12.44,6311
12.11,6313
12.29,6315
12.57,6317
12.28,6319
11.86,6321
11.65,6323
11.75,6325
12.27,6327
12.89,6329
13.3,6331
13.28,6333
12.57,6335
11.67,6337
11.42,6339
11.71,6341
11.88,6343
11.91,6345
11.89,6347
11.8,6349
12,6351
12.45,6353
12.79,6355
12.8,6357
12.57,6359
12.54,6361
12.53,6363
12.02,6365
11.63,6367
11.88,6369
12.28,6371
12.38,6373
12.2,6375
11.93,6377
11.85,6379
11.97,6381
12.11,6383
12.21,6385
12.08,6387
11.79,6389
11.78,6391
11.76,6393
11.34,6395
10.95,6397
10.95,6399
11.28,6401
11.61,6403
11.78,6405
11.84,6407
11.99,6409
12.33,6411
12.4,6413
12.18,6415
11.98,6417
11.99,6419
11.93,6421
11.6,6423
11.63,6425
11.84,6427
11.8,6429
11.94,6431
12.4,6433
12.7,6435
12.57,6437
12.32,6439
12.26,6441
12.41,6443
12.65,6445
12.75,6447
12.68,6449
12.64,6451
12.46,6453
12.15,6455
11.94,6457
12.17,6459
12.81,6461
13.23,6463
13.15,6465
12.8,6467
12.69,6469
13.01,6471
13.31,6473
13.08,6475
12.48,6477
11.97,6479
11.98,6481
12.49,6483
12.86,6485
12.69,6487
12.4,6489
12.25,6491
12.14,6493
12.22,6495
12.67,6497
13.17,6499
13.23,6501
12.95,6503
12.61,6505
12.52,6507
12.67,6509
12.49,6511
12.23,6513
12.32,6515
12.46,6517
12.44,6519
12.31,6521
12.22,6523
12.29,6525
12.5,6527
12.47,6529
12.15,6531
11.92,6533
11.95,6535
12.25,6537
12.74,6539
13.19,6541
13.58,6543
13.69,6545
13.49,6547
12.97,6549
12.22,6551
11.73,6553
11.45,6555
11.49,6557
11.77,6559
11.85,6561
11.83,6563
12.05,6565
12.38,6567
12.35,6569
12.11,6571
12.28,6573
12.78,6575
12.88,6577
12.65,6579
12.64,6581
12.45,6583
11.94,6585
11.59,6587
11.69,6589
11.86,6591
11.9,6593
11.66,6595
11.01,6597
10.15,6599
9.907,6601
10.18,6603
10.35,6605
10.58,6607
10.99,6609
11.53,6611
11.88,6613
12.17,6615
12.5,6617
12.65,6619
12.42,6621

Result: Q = 1.1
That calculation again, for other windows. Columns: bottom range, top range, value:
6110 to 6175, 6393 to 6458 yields 1.02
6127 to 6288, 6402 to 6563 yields 1.04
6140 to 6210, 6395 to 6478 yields 1.03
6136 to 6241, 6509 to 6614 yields 1.00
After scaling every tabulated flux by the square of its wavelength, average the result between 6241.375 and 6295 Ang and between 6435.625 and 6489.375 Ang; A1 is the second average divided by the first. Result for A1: 1.15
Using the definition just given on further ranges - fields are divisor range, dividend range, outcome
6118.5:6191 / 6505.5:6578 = 1.18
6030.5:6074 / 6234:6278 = 1.09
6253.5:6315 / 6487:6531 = 1.14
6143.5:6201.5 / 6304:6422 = 1.08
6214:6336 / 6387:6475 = 1.06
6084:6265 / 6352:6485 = 1.10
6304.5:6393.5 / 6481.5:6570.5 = 1.08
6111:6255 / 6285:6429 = 1.05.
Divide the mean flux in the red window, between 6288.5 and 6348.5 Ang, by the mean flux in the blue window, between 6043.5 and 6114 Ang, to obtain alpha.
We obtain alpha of 1.0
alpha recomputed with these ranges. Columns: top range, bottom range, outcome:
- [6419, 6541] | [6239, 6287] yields 1.06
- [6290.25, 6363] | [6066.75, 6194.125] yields 1.02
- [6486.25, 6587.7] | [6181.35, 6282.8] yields 1.03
